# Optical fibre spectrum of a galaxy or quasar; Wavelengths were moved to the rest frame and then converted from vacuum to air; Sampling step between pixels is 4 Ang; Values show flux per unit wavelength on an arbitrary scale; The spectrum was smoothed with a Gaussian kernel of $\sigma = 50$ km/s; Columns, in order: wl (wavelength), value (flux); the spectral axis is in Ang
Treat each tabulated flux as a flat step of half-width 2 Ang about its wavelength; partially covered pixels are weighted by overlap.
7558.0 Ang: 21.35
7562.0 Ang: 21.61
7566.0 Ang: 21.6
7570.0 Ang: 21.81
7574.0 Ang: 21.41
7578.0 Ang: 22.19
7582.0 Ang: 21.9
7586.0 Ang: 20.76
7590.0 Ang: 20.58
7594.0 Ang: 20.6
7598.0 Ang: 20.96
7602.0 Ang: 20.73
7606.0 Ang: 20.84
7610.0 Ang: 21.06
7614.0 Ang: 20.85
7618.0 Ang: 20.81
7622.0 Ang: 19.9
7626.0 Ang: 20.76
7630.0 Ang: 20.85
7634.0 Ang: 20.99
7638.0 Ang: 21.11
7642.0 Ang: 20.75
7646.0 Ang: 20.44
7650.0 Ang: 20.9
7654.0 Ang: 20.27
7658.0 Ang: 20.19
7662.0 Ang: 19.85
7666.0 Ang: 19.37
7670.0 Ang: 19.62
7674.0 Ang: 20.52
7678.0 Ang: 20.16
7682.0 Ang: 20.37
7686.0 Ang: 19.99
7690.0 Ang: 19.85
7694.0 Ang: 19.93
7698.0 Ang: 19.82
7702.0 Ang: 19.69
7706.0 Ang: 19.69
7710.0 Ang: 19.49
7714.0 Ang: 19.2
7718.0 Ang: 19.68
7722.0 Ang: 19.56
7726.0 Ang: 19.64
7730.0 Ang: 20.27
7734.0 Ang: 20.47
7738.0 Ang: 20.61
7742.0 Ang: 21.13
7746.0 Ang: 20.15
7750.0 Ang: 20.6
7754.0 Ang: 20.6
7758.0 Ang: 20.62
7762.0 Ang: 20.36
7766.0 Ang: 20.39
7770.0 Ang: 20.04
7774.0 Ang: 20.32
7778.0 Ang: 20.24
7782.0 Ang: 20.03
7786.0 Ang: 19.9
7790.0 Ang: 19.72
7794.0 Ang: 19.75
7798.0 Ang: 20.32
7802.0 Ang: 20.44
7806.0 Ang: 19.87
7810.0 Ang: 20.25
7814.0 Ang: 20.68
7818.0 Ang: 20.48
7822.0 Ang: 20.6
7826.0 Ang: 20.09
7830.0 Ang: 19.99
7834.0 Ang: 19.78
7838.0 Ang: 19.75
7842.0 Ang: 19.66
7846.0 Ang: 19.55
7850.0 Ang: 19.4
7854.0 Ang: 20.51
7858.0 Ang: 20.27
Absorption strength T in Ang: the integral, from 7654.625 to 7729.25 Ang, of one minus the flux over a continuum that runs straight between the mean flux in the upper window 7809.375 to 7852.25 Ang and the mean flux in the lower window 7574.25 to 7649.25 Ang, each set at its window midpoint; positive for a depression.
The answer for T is 2.7 Ang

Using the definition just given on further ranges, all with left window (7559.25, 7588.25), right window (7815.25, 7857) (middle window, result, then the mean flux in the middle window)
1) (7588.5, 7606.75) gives 0.60 Ang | 20.7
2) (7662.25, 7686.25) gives 1.13 Ang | 20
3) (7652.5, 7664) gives 0.54 Ang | 20.1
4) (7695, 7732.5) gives 1.91 Ang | 19.7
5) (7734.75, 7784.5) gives 0.11 Ang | 20.4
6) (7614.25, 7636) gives 0.62 Ang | 20.7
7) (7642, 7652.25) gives 0.23 Ang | 20.7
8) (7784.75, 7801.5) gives 0.24 Ang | 20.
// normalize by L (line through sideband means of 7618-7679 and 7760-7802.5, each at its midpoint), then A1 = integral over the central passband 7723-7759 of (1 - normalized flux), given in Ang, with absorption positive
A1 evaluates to -0.4 Ang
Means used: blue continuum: 20.4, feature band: 20.4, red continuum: 20.1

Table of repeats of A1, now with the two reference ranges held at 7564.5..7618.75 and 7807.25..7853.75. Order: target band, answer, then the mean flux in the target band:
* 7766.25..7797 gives 0.4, 20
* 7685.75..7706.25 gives 0.8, 19.8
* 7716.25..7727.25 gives 0.5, 19.6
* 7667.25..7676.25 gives 0.3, 20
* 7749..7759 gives -0.1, 20.6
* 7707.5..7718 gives 0.6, 19.4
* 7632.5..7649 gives 0.1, 20.8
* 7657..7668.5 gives 0.6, 19.8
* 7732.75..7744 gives -0.2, 20.8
